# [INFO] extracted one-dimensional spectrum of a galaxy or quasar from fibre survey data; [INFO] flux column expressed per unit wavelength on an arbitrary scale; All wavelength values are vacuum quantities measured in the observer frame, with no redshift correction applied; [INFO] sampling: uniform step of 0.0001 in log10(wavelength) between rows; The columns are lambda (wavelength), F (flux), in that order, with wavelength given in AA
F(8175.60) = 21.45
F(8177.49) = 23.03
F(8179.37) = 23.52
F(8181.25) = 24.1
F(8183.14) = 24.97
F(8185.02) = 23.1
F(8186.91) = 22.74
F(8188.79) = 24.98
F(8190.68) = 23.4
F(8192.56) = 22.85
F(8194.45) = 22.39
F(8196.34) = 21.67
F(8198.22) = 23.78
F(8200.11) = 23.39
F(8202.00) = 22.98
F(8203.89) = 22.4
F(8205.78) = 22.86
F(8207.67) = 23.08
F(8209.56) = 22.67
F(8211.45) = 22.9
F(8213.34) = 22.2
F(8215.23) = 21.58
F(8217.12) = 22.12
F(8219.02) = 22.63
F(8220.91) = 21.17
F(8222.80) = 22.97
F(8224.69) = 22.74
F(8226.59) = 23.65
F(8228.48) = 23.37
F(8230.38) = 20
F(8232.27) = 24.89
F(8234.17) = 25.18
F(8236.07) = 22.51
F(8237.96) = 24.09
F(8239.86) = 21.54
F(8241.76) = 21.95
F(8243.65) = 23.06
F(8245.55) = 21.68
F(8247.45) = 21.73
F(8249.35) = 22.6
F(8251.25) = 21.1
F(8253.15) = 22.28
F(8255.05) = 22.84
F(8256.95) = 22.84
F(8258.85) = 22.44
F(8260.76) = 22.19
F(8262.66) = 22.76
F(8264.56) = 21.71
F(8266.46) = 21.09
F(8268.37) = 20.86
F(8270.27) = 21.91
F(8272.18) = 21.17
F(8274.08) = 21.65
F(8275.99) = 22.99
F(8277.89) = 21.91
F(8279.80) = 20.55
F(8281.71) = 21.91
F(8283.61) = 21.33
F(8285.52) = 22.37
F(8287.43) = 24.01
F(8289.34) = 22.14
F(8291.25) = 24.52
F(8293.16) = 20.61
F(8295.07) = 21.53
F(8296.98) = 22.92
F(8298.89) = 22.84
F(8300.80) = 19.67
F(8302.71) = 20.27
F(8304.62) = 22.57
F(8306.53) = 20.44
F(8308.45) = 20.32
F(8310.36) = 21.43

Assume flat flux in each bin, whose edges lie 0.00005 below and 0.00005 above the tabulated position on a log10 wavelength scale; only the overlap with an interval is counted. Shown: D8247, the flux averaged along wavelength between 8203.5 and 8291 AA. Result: 22.4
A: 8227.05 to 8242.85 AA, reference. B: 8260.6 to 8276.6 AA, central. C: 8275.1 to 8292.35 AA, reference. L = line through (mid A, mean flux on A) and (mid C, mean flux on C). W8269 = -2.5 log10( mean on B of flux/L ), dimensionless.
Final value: 0.04 mag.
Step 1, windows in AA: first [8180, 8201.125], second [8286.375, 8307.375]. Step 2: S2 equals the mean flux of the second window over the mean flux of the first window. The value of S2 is 0.9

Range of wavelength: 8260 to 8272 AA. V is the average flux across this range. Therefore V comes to 21.7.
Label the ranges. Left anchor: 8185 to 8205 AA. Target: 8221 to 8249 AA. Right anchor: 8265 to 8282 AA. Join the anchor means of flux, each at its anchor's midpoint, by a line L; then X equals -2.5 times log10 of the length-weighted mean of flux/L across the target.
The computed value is -0.02 mag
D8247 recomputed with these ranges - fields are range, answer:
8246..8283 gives 21.9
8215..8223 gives 22.1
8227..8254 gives 22.6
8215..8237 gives 22.8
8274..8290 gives 22.1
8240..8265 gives 22.2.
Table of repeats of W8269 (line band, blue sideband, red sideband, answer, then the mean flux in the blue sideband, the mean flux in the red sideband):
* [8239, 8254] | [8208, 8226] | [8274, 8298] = 0.02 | 22.4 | 22.2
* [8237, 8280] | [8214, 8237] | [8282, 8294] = 0.03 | 22.7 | 22.5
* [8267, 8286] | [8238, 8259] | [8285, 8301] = 0.04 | 22.3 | 22.4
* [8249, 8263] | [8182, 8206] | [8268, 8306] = 0.00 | 23.2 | 21.9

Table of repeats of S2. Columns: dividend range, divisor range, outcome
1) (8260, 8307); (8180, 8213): 0.94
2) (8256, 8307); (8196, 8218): 0.97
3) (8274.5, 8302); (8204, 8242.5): 0.97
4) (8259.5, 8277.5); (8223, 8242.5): 0.95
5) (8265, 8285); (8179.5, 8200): 0.92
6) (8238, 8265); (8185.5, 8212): 0.97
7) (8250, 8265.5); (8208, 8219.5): 1.00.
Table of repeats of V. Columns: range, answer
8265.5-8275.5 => 21.4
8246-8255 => 22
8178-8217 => 23.1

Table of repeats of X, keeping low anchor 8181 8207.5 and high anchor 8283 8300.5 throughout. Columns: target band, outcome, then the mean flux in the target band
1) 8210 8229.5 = 0.023 mag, 22.5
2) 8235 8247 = 0.017 mag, 22.5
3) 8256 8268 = 0.026 mag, 22.1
